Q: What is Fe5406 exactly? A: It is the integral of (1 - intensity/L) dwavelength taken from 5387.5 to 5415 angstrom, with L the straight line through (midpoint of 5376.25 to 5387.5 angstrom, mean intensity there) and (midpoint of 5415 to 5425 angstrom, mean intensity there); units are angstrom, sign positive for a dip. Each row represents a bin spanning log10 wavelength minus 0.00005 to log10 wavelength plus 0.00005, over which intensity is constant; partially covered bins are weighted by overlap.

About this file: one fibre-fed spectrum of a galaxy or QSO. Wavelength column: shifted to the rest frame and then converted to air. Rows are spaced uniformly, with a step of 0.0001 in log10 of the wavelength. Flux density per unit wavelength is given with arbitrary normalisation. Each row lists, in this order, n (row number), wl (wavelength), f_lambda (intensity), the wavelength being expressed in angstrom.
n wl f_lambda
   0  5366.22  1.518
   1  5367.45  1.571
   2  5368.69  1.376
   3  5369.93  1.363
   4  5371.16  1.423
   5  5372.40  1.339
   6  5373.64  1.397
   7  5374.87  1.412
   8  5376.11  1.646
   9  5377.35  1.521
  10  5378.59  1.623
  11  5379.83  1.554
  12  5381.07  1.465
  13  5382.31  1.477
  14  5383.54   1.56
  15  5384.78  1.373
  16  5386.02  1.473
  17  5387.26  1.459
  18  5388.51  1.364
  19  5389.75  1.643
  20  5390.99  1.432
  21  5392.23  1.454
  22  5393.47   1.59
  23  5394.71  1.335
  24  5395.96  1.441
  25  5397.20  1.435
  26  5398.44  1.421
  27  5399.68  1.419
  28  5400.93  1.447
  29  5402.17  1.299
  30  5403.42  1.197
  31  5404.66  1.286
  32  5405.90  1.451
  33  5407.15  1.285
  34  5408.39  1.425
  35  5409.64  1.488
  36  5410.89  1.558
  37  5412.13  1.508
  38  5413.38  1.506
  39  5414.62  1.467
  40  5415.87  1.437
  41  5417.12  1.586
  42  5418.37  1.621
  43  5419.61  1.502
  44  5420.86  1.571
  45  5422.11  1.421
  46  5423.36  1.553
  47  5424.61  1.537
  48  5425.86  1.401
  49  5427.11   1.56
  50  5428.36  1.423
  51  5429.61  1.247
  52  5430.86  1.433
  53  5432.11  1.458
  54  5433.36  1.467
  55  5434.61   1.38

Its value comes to 1.6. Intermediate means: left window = 1.51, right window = 1.53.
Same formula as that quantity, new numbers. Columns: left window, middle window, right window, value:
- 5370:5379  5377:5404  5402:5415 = -0.2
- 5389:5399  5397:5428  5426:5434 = -0.2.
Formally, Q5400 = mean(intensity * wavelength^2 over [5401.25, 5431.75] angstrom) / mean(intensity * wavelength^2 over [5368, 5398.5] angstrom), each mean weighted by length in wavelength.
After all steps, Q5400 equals 1.00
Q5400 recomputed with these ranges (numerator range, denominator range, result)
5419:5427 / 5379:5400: 1.04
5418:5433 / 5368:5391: 1.02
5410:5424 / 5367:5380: 1.05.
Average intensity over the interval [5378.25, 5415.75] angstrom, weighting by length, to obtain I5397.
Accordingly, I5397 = 1.45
